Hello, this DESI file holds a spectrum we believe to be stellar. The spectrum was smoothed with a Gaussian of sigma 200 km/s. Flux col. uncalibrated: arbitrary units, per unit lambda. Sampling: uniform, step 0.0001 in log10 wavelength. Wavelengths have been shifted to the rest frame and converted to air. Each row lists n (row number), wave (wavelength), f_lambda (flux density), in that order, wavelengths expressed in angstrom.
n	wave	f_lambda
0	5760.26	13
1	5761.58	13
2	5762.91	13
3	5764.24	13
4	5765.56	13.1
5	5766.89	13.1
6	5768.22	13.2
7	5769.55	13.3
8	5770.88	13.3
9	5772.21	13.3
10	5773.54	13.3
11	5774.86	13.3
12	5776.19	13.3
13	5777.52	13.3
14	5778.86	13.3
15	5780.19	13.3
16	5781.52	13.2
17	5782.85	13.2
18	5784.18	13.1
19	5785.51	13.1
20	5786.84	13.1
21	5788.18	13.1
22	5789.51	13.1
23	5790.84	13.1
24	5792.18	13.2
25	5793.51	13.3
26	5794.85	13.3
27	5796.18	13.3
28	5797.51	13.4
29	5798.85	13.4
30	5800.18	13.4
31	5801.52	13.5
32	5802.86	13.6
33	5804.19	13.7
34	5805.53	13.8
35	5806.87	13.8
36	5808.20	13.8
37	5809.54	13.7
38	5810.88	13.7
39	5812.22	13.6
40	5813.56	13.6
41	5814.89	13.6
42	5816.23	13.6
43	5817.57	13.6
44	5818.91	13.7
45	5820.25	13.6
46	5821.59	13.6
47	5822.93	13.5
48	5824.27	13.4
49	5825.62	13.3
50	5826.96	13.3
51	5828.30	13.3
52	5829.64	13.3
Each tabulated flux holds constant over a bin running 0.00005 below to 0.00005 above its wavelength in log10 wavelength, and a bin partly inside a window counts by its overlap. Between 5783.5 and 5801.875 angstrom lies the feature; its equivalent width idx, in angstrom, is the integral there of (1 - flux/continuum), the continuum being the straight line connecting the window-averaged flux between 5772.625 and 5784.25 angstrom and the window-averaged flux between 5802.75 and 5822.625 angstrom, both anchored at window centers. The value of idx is 0.3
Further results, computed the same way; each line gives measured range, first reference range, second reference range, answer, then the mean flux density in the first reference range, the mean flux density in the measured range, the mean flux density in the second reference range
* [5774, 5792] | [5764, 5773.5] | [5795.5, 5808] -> 0.22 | 13.2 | 13.2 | 13.6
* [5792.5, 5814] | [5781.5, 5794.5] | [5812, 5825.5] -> -0.31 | 13.1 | 13.5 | 13.6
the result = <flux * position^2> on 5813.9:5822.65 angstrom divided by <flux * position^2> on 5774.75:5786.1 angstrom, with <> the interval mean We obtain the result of 1.04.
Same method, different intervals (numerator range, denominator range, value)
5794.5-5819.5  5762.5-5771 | 1.05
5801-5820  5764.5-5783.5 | 1.04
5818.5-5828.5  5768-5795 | 1.03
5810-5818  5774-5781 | 1.04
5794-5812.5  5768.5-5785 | 1.03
